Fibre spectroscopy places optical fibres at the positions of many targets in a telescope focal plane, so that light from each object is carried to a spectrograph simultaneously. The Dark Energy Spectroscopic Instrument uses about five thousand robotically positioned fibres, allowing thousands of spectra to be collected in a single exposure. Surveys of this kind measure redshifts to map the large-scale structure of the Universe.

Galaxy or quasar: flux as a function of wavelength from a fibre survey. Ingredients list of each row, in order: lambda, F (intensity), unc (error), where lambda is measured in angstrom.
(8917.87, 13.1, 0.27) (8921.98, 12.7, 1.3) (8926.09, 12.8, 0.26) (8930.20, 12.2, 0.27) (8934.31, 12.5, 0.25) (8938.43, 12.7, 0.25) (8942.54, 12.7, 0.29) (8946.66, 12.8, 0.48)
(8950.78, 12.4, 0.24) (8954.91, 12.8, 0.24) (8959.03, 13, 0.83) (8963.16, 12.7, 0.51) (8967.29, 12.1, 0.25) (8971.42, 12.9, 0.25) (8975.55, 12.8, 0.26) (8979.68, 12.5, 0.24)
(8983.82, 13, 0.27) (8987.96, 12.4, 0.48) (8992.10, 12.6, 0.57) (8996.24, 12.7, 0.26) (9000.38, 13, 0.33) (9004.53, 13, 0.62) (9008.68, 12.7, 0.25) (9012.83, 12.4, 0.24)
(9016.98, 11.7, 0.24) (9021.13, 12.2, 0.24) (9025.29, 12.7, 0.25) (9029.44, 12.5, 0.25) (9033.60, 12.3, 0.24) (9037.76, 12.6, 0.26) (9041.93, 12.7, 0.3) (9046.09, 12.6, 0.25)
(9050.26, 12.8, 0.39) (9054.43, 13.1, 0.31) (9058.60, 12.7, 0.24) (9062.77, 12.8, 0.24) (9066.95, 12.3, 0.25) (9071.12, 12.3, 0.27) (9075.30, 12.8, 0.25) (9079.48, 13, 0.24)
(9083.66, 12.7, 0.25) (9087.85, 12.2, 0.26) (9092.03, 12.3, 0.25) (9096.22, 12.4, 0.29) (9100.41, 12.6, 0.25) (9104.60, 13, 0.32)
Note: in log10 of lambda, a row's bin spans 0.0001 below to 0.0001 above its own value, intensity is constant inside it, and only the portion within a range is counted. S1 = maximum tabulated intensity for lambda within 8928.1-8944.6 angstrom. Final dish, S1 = 12.7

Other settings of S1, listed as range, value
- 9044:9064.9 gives 13.1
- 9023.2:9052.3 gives 12.8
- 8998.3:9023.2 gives 13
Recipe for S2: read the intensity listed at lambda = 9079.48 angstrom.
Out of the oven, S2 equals 13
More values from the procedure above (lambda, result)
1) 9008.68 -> 12.7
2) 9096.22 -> 12.4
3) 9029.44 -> 12.5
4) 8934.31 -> 12.5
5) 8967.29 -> 12.1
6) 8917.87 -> 13.1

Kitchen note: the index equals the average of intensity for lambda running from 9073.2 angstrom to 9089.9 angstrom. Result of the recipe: 12.7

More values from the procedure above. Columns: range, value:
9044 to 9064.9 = 12.8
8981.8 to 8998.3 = 12.7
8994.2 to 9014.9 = 12.8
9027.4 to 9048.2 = 12.5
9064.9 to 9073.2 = 12.3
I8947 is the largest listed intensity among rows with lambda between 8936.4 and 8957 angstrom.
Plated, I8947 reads 12.8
